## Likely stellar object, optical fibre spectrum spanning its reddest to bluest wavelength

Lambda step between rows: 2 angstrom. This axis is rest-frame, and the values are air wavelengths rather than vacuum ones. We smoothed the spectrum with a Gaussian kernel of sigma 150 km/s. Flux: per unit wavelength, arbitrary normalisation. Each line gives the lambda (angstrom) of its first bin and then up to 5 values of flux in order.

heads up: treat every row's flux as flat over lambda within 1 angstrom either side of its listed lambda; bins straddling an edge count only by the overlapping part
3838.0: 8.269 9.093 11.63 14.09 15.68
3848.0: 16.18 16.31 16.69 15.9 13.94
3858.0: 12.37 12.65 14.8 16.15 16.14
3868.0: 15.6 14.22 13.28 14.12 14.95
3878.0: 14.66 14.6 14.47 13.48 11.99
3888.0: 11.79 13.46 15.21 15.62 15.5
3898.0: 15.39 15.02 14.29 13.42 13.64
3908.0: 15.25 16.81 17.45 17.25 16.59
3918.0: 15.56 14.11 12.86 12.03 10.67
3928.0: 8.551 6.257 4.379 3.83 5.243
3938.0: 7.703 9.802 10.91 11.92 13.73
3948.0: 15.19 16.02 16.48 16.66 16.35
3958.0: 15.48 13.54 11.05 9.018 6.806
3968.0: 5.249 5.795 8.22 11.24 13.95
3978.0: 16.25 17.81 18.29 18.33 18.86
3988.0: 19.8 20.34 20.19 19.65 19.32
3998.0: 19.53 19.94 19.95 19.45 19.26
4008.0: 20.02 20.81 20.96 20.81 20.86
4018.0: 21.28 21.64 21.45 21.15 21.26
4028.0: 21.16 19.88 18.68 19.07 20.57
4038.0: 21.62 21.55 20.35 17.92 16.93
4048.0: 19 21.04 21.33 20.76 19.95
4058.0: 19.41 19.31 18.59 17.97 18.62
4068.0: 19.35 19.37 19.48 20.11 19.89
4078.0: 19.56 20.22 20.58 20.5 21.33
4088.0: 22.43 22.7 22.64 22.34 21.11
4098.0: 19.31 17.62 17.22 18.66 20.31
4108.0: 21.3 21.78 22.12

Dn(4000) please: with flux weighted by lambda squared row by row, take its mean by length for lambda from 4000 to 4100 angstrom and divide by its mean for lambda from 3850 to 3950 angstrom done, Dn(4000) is 1.6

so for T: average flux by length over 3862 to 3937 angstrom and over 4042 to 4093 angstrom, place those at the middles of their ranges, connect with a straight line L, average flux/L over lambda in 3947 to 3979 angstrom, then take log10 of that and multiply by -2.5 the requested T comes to 0.269 mag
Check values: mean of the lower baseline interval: 13.4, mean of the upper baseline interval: 20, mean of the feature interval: 12.3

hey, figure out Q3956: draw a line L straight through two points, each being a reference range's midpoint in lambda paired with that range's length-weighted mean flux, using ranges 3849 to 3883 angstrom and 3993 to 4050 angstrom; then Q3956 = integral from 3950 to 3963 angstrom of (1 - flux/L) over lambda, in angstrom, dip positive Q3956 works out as 2.09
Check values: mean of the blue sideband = 14.8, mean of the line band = 15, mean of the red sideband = 20.2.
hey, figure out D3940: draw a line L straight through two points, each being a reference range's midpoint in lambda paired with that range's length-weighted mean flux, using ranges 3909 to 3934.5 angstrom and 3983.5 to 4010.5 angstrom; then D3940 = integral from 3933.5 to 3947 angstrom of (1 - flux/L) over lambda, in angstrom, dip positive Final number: 4.7 angstrom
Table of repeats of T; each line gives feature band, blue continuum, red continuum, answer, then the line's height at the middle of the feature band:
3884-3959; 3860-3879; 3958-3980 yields -0.04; 12.6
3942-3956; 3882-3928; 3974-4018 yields 0.13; 16.6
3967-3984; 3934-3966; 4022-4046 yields 0.18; 14.6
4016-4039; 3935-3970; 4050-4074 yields -0.21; 17.1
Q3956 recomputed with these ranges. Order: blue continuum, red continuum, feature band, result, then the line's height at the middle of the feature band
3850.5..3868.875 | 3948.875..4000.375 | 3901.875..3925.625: 0.3 angstrom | 15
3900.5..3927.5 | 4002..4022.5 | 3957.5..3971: 6.3 angstrom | 17.6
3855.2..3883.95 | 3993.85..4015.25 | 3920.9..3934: 6.2 angstrom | 16.8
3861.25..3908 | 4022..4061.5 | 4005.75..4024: -1.7 angstrom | 19.1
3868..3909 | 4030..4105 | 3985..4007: -2.5 angstrom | 17.7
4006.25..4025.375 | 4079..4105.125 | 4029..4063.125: 1.7 angstrom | 20.8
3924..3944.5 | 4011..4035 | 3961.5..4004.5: -0.2 angstrom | 15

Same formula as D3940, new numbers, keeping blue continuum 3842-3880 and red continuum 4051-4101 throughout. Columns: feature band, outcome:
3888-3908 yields 1.53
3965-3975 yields 5.74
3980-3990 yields -0.54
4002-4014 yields -1.09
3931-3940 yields 5.87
